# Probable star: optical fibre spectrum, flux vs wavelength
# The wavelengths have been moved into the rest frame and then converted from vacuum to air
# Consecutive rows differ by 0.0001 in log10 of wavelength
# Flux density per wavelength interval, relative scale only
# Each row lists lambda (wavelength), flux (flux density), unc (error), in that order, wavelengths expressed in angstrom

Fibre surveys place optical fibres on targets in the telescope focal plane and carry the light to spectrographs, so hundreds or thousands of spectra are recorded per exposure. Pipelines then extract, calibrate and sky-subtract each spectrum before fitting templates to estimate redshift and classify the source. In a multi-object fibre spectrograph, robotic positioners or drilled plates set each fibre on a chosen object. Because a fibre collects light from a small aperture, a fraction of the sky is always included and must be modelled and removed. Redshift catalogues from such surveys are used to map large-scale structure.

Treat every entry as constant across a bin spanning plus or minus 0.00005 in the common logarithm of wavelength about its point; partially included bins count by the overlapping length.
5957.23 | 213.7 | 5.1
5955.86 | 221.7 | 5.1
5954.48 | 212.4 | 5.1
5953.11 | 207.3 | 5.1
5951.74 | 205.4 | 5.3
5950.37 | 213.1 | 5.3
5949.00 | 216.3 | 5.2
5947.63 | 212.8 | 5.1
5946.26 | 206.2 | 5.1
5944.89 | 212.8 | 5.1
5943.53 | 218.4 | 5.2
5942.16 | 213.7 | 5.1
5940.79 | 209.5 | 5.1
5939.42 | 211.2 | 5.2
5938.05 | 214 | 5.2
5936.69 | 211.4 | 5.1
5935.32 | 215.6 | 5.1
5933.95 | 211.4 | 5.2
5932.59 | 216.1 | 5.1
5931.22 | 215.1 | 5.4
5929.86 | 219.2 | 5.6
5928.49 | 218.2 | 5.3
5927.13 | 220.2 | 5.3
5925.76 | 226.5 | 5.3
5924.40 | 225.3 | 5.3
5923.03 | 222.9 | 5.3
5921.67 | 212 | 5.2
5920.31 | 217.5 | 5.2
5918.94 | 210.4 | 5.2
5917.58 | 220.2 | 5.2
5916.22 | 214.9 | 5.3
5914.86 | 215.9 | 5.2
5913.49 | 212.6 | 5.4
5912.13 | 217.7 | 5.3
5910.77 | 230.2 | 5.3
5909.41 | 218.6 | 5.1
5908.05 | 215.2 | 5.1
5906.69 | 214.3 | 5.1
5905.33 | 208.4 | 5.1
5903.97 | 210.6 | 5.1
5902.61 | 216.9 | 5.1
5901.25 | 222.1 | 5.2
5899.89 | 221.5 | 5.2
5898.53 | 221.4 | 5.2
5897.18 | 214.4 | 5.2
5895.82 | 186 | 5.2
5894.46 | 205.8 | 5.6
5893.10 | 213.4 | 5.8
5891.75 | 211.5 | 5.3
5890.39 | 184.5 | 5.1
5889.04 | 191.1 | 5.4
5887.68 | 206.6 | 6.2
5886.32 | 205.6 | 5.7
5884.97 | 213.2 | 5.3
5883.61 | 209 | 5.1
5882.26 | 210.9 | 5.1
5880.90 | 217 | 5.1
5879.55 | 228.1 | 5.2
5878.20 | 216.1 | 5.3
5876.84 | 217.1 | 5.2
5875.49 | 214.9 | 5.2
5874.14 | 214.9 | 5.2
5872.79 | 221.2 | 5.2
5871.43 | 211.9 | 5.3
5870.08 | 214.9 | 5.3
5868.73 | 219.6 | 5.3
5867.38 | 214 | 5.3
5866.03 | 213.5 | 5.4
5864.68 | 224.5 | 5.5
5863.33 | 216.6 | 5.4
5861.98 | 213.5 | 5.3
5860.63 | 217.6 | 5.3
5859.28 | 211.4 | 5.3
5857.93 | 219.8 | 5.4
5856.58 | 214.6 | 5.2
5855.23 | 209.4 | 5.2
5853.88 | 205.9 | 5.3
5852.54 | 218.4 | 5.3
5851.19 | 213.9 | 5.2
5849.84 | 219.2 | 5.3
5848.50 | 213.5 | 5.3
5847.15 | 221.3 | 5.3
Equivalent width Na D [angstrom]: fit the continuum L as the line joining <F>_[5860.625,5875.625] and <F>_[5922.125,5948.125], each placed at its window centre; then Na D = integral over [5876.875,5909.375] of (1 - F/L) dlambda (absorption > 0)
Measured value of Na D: 0.80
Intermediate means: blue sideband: 216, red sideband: 216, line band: 211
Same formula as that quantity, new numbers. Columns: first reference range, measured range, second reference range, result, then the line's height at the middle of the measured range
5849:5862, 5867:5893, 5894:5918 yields 0.4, 215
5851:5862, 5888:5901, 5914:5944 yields 0.5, 215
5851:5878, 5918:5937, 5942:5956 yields -0.4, 213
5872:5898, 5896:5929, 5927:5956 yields -0.9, 211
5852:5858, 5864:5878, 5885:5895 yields -0.5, 209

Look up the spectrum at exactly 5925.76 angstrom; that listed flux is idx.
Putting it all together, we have 226.5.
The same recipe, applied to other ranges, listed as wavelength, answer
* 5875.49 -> 214.9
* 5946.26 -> 206.2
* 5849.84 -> 219.2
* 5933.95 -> 211.4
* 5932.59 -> 216.1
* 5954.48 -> 212.4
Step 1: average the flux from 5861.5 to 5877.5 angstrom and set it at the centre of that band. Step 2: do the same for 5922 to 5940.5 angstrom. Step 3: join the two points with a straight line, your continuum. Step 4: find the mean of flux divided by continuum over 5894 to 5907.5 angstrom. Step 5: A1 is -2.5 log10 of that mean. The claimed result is 0.02 mag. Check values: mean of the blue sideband 217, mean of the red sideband 217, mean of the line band 212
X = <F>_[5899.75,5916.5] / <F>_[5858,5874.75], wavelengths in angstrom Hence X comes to 1.00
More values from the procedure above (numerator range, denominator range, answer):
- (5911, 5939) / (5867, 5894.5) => 1.03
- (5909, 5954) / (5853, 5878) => 1.00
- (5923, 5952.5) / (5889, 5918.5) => 1.01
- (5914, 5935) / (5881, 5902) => 1.05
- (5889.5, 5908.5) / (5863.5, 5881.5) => 0.97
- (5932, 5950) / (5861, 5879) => 0.98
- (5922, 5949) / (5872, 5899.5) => 1.03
